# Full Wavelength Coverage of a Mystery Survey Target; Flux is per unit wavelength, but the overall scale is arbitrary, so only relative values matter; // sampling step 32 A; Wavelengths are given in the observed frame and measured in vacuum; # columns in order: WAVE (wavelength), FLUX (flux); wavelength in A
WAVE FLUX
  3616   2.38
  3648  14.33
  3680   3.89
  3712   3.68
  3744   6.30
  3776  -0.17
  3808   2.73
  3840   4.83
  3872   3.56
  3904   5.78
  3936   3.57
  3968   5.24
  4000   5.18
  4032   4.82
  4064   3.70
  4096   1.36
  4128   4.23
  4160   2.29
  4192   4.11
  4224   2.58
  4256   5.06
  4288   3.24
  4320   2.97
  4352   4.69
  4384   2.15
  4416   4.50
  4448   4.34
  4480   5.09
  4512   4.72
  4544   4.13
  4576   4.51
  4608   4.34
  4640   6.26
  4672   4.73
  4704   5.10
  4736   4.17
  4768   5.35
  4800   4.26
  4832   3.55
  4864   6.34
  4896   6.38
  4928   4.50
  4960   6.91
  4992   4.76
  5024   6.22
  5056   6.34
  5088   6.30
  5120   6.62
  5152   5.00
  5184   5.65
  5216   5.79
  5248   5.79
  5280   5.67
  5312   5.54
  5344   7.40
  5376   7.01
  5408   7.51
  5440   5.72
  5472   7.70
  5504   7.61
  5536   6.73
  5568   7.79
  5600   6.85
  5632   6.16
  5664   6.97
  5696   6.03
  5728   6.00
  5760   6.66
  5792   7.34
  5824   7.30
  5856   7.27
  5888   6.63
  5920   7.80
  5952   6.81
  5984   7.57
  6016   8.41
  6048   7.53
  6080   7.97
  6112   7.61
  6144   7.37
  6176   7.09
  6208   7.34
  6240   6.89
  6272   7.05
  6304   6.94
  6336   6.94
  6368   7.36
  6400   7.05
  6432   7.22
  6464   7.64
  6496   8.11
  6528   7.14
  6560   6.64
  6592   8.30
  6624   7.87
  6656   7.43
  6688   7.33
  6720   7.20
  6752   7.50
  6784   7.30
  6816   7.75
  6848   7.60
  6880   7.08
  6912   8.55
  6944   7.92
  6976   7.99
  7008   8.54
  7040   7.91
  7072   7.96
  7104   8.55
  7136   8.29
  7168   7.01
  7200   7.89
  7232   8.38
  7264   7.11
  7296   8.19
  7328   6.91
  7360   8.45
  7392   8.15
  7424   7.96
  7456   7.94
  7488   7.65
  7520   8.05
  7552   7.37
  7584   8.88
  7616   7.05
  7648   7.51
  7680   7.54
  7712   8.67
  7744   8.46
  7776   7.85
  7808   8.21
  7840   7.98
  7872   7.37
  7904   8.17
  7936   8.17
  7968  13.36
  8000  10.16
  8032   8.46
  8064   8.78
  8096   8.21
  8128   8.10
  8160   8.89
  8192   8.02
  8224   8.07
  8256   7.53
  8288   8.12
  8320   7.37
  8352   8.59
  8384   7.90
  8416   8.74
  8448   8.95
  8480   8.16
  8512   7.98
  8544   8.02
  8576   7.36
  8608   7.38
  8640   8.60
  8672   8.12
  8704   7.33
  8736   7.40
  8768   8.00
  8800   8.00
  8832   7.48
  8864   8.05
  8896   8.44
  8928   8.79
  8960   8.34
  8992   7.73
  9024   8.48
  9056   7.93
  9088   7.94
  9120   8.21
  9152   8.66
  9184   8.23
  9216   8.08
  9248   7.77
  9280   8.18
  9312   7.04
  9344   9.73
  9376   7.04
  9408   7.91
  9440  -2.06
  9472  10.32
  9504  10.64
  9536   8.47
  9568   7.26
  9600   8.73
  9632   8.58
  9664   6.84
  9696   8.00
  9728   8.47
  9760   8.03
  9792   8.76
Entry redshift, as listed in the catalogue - 0.21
